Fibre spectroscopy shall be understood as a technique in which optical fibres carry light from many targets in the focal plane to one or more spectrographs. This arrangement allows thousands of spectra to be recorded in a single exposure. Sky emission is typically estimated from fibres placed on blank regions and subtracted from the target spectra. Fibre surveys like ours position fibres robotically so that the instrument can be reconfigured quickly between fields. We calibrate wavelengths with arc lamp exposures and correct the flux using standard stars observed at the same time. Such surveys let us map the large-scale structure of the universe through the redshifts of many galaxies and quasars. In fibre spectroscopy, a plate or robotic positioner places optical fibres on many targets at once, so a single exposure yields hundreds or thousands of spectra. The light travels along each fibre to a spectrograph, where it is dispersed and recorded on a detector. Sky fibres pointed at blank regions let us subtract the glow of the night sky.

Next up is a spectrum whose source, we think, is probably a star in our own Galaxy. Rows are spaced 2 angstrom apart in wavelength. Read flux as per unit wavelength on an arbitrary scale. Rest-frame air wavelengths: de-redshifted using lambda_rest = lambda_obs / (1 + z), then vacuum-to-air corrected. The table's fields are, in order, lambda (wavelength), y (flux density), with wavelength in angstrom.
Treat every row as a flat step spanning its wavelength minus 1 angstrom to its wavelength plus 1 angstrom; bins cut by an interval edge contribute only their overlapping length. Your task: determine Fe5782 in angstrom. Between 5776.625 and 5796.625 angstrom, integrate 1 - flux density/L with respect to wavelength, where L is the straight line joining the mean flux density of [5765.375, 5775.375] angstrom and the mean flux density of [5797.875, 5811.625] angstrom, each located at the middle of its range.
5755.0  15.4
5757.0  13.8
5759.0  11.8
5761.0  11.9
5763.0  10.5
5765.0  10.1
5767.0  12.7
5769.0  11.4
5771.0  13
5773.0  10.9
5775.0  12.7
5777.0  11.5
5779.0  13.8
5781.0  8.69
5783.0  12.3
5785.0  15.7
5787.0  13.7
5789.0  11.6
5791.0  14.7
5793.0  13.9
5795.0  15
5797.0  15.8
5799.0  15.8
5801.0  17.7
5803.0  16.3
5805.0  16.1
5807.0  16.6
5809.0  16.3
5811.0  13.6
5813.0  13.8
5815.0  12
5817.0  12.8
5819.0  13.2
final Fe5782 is 1.1 angstrom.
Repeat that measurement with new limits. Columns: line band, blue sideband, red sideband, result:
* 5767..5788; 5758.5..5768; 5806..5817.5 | -0.28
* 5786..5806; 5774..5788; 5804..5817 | -2.07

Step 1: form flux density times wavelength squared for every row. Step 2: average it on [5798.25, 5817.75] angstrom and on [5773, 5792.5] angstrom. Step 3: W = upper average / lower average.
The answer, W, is 1.2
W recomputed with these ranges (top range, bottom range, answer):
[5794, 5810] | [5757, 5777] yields 1.39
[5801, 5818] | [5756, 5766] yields 1.30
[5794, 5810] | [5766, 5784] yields 1.38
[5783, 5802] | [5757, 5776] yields 1.26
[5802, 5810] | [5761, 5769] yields 1.47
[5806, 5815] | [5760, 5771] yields 1.30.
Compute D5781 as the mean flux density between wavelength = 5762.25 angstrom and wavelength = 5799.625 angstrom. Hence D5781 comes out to 12.8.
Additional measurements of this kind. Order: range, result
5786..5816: 14.9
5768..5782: 11.7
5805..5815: 14.9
